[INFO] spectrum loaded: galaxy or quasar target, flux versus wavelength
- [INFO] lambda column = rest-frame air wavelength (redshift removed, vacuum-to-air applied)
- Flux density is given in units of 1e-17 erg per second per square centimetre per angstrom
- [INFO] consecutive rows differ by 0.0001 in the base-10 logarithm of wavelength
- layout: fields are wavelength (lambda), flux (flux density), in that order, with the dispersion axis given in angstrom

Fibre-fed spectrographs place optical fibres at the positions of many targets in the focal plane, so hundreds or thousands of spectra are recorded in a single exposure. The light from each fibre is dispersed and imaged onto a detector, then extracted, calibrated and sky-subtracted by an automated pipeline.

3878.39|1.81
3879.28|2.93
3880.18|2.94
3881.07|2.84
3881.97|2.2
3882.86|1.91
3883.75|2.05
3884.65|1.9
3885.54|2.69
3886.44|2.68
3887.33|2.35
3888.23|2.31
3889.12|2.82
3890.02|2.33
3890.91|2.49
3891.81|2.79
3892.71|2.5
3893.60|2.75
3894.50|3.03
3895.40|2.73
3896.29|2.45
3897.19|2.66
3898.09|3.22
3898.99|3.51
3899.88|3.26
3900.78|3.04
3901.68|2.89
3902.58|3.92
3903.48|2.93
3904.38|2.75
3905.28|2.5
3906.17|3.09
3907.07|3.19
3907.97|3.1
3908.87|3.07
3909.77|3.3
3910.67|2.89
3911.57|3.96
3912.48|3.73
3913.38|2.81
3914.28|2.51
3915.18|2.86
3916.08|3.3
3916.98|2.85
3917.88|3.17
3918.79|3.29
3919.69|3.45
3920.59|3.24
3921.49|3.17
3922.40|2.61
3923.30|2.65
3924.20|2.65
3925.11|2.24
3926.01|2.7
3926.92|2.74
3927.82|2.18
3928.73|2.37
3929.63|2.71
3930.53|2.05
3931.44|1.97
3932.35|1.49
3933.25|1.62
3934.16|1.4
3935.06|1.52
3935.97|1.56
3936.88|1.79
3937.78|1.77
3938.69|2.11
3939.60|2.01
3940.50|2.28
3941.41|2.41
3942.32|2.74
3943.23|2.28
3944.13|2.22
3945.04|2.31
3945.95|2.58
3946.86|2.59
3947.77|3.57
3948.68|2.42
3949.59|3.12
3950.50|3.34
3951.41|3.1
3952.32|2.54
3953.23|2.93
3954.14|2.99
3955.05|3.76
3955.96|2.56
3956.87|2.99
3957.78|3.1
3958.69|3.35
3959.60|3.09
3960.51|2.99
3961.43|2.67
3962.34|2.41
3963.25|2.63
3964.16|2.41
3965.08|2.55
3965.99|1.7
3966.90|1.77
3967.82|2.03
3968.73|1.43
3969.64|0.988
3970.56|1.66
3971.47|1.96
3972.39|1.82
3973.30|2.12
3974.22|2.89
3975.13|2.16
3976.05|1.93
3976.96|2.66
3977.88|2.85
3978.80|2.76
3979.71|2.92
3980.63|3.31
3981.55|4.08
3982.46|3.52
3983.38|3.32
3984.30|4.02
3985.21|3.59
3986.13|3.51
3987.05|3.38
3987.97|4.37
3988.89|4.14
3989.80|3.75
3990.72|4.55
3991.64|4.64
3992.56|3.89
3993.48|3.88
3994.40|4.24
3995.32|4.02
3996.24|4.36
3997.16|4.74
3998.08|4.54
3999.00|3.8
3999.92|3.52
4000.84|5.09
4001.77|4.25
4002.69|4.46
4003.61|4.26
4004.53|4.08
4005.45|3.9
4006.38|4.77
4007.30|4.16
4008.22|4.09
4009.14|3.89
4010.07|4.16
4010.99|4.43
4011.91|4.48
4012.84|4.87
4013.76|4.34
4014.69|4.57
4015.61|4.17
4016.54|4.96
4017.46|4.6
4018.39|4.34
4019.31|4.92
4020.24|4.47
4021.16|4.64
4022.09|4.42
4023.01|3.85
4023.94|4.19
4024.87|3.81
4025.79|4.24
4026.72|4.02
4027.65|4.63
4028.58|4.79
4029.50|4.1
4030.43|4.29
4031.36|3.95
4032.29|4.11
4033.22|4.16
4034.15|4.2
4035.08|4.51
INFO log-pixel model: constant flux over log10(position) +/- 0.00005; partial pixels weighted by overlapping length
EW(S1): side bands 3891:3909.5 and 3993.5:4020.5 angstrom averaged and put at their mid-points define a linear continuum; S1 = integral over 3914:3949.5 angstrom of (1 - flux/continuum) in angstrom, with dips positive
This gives 9.6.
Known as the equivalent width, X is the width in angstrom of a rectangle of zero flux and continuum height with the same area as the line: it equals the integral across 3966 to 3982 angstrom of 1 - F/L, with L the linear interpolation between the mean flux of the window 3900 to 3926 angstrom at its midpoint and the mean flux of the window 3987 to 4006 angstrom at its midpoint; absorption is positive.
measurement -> 6.6 angstrom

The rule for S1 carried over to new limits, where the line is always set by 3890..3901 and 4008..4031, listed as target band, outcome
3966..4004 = 6.2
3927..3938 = 4.7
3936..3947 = 3.8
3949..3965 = 3.0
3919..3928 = 1.1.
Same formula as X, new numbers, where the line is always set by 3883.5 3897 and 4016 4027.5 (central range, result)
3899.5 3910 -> -1.32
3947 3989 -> 9.53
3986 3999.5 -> -0.55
